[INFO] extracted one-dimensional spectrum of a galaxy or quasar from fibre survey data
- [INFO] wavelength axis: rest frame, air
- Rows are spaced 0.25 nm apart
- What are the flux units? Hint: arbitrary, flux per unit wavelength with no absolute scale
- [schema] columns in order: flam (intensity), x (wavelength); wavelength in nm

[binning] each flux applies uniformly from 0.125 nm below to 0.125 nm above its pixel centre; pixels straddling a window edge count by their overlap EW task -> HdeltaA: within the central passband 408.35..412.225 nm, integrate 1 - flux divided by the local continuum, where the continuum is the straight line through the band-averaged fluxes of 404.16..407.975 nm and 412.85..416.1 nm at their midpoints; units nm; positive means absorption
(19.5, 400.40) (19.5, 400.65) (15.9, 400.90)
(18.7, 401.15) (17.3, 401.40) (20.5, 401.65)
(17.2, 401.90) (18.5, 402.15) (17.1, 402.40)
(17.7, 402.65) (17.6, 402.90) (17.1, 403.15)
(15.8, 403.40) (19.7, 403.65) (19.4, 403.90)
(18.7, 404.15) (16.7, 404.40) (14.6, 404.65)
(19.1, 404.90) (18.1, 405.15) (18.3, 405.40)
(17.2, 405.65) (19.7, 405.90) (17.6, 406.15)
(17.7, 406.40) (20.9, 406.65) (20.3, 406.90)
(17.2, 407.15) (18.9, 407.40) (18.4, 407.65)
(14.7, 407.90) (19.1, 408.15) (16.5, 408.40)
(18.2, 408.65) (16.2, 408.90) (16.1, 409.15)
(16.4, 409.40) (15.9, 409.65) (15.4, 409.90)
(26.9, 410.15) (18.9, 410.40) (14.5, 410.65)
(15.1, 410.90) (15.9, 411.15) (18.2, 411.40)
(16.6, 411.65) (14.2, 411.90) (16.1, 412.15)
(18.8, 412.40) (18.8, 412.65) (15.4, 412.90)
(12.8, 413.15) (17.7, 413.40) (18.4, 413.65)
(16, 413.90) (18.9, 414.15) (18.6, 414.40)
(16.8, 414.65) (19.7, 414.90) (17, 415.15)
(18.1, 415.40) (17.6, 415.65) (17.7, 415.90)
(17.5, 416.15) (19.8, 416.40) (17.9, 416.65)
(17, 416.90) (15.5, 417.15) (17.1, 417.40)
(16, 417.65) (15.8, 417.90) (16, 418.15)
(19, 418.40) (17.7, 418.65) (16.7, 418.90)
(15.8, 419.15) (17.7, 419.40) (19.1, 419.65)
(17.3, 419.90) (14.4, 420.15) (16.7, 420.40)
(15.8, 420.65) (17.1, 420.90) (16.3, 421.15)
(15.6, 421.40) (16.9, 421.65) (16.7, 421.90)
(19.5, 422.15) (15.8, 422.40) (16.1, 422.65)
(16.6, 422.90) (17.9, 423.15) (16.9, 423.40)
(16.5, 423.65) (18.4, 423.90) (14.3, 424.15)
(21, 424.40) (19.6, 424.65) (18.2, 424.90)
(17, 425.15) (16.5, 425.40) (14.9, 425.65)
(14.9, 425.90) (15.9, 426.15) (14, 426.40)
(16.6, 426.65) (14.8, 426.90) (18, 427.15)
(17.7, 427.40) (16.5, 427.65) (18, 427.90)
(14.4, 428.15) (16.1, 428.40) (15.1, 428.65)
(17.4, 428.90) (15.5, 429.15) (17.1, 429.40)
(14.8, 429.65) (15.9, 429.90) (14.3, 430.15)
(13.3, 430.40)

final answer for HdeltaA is 0.16 nm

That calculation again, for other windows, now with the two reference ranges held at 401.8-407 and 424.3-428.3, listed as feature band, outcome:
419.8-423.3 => 0.08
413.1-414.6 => 0.02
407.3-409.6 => 0.09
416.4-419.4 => 0.05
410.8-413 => 0.12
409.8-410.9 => -0.06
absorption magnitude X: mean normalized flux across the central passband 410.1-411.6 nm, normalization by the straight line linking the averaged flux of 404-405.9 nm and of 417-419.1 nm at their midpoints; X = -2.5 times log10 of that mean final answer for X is -0.03 mag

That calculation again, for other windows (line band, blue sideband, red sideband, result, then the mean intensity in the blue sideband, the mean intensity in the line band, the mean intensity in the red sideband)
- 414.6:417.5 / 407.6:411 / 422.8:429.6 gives -0.04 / 17.3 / 17.7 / 16.6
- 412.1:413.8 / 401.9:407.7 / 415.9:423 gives 0.04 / 18.1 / 16.9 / 16.9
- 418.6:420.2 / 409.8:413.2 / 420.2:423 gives -0.02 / 17.1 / 17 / 16.6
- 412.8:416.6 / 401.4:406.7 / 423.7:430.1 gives -0.01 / 18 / 17.5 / 16.5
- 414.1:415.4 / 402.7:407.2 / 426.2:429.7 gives -0.05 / 18.1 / 18.1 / 16.2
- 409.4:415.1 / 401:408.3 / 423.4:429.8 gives 0.02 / 18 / 17.2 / 16.5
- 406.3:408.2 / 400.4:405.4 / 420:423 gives -0.05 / 17.9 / 18.4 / 16.5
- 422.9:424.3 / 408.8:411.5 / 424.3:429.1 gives -0.01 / 17.2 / 16.9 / 16.6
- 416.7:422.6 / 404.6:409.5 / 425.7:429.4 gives 0.00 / 17.8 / 16.8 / 16.1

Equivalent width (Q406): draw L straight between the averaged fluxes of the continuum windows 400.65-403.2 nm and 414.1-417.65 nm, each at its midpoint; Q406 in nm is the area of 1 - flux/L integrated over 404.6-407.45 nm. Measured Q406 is -0.09 nm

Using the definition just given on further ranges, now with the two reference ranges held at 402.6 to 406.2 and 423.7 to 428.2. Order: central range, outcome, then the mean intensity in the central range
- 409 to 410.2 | 0.00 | 17.6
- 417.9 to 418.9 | -0.01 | 17.2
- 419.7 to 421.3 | 0.06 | 16.4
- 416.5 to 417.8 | 0.03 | 16.7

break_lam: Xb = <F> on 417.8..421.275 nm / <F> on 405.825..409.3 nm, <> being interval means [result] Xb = 0.9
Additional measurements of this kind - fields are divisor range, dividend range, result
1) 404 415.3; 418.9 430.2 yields 0.95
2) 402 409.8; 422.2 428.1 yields 0.95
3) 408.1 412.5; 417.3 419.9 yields 1.00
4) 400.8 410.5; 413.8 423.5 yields 0.95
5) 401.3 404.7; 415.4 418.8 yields 0.97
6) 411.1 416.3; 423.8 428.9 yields 0.96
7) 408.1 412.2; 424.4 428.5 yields 0.97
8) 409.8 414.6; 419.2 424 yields 0.98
